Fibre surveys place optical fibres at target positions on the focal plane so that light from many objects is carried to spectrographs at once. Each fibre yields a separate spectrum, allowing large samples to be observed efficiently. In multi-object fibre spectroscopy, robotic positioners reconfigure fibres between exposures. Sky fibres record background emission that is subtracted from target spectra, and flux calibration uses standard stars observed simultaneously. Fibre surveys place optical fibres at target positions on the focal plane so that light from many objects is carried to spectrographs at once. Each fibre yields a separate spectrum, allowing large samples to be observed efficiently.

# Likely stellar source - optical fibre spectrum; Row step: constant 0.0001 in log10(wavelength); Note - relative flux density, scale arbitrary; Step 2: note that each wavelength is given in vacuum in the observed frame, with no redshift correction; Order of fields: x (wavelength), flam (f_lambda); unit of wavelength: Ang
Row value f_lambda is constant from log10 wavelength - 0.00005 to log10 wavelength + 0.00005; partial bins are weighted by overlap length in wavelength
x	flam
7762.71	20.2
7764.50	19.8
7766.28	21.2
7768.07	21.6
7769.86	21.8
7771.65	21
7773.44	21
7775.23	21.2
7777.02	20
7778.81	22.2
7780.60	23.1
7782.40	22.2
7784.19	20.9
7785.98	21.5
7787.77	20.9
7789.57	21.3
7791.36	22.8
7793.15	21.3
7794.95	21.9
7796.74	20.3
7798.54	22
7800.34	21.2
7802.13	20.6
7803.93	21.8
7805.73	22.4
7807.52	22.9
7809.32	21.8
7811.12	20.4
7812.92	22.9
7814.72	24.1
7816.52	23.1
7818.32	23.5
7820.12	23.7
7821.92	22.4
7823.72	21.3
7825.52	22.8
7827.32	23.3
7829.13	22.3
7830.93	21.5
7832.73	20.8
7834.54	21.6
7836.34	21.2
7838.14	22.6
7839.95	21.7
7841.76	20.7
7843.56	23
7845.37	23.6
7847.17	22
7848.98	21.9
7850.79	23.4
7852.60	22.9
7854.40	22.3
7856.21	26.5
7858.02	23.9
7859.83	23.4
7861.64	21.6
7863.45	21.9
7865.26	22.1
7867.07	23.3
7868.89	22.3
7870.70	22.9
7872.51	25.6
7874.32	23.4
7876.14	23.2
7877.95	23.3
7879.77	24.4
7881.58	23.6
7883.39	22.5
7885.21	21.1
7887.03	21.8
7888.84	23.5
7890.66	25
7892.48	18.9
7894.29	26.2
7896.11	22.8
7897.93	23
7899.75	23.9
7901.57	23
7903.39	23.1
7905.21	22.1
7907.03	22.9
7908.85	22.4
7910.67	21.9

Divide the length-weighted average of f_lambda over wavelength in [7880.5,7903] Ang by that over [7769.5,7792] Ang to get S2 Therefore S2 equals 1.07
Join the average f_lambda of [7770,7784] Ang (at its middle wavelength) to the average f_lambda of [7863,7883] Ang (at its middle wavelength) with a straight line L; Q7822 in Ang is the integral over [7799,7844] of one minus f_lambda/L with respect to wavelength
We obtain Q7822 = 0.4 Ang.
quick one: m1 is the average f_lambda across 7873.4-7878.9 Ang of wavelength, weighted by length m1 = 23.3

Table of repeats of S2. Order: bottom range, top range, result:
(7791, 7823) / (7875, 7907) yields 1.04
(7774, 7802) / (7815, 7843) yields 1.03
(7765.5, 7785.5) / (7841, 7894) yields 1.07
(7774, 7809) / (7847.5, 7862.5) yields 1.07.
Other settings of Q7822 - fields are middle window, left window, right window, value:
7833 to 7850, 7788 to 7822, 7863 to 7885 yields 0.5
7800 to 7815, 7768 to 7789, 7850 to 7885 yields 0.0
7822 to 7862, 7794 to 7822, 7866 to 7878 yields 0.6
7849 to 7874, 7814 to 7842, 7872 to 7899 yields -0.4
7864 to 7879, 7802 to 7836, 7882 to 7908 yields -0.4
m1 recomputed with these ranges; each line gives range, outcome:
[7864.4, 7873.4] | 23.2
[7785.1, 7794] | 21.6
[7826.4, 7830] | 22.8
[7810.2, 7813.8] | 21.6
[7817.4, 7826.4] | 22.8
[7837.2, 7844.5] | 22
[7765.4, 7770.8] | 21.5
